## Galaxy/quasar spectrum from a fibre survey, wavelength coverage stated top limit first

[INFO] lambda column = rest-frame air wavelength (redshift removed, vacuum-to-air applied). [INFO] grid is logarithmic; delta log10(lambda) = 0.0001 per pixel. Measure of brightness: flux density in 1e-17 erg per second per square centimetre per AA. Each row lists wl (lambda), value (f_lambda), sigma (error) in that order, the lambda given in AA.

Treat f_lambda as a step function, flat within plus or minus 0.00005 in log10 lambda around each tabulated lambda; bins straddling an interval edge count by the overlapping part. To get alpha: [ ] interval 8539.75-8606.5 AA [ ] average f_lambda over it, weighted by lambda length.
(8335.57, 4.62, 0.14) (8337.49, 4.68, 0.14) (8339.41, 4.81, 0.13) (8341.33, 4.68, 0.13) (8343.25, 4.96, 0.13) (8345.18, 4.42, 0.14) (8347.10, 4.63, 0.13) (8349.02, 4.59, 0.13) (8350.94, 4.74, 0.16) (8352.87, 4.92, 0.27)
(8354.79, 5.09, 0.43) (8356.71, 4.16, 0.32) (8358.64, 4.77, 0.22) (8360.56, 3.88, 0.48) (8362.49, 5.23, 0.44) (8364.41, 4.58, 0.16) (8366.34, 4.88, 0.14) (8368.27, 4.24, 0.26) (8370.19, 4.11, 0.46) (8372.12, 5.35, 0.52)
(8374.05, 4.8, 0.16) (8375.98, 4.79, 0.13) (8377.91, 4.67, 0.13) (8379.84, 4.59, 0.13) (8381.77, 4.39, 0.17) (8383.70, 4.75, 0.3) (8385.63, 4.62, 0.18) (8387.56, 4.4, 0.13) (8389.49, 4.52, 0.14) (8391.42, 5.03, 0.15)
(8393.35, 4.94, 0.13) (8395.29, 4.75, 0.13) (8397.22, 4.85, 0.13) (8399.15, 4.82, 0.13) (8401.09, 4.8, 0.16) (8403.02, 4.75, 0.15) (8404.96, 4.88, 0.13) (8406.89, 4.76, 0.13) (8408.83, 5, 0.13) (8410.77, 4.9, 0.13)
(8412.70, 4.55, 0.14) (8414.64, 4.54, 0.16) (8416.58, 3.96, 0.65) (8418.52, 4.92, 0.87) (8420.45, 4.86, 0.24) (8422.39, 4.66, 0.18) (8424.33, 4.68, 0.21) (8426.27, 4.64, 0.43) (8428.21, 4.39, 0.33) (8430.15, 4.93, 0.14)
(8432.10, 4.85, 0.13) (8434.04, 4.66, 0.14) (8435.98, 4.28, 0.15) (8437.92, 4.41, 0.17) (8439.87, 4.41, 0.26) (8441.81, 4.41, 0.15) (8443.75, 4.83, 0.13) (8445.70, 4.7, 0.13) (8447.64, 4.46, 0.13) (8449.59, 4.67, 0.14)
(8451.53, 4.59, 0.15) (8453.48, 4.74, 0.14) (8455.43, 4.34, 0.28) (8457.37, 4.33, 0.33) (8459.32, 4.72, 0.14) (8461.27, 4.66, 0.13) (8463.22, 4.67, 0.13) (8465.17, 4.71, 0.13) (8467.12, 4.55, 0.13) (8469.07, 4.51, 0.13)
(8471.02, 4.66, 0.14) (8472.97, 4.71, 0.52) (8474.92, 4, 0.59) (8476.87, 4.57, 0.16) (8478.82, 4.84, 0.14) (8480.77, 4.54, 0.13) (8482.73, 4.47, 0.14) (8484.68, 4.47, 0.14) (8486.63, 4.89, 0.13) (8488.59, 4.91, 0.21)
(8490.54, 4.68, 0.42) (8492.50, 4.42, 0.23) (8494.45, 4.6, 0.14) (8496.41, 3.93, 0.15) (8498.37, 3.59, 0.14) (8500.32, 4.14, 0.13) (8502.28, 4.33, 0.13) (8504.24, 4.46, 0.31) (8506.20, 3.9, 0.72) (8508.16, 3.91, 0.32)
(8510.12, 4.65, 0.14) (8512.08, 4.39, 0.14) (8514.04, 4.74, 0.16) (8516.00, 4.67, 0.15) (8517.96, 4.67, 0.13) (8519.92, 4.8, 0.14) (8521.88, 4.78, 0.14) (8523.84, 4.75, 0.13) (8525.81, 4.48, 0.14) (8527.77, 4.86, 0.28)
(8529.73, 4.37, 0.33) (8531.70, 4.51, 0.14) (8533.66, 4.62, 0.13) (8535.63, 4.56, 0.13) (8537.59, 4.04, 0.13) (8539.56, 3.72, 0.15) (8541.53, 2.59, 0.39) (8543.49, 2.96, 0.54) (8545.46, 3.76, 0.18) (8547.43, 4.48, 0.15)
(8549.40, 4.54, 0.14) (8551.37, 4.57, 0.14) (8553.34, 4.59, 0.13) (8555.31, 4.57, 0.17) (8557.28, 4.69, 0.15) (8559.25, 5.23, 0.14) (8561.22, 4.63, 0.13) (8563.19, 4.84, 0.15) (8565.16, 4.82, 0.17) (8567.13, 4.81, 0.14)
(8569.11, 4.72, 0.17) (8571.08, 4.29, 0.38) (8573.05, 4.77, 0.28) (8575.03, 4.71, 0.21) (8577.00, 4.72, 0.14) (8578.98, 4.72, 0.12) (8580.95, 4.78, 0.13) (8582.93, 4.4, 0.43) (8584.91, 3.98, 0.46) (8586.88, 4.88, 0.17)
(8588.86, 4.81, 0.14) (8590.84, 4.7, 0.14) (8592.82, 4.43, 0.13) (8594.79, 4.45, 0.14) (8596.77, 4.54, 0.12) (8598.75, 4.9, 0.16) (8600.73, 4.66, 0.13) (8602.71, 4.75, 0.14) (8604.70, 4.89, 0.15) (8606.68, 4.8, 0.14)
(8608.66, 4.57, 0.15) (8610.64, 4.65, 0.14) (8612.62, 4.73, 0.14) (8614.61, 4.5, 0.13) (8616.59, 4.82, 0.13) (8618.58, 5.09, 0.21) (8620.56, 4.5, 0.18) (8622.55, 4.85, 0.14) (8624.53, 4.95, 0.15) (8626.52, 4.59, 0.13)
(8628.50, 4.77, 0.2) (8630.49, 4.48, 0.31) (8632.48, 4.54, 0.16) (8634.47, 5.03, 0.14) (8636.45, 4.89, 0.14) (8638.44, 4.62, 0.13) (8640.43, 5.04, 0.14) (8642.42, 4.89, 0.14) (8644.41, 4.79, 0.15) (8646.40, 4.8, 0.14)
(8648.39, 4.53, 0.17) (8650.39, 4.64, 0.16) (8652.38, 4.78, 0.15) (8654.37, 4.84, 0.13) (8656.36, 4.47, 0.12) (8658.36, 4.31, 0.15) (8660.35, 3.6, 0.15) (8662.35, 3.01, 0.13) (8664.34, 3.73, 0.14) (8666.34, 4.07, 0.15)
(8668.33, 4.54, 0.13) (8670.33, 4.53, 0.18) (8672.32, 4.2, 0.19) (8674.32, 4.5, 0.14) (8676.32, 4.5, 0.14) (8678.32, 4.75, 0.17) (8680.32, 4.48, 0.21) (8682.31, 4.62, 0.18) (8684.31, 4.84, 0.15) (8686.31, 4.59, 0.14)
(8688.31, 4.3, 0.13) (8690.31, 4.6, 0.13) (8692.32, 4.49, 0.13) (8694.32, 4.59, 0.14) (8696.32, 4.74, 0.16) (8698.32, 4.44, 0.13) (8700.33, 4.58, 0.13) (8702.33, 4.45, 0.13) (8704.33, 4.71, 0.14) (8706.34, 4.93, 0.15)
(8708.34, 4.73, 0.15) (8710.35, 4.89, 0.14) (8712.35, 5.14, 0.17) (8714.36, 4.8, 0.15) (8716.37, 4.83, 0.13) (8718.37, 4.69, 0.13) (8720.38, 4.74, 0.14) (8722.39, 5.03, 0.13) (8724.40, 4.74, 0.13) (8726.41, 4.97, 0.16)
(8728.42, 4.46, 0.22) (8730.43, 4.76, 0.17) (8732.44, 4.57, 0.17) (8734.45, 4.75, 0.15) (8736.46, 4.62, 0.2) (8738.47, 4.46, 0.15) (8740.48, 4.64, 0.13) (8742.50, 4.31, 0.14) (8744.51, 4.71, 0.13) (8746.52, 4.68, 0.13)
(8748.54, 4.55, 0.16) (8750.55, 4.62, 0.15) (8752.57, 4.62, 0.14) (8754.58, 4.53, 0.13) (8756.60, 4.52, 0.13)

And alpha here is 4.51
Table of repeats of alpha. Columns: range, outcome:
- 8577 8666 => 4.6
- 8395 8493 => 4.63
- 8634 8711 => 4.53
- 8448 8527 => 4.51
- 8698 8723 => 4.77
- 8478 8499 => 4.5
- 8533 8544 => 3.76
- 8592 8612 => 4.67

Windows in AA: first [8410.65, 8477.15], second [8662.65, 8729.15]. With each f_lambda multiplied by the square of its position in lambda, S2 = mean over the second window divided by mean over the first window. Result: 1.1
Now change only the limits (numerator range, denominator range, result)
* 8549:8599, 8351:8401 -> 1.04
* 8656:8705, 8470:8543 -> 1.04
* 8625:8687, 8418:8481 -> 1.03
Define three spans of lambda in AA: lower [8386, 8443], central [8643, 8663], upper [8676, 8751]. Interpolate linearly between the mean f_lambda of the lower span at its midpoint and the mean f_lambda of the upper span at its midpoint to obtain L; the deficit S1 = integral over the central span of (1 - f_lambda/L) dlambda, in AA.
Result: 1.1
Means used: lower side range 4.67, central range 4.41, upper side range 4.67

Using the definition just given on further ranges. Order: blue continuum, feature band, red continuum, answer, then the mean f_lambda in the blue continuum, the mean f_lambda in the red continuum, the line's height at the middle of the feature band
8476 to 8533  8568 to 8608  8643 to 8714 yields -1.3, 4.49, 4.51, 4.5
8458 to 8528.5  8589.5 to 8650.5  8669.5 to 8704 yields -2.5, 4.52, 4.55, 4.53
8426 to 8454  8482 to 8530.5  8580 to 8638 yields 1.6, 4.59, 4.69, 4.63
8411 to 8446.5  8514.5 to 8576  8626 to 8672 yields 1.0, 4.6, 4.49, 4.54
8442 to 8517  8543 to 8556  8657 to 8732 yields 0.8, 4.5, 4.54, 4.51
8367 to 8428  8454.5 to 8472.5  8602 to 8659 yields 0.5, 4.69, 4.73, 4.7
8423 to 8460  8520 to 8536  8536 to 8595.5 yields -0.5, 4.58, 4.44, 4.48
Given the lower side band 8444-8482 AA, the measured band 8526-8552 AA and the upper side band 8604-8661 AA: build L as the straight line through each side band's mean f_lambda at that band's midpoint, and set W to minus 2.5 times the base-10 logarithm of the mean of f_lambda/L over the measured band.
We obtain 0.13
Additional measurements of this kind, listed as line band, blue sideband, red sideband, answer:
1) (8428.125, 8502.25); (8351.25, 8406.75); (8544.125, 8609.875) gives 0.03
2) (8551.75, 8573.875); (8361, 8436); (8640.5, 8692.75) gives -0.04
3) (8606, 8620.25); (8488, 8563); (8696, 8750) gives -0.05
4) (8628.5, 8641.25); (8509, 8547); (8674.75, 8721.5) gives -0.05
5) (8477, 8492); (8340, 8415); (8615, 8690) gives -0.01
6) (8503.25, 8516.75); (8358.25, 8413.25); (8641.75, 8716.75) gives 0.06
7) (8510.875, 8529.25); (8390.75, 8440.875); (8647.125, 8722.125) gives -0.01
